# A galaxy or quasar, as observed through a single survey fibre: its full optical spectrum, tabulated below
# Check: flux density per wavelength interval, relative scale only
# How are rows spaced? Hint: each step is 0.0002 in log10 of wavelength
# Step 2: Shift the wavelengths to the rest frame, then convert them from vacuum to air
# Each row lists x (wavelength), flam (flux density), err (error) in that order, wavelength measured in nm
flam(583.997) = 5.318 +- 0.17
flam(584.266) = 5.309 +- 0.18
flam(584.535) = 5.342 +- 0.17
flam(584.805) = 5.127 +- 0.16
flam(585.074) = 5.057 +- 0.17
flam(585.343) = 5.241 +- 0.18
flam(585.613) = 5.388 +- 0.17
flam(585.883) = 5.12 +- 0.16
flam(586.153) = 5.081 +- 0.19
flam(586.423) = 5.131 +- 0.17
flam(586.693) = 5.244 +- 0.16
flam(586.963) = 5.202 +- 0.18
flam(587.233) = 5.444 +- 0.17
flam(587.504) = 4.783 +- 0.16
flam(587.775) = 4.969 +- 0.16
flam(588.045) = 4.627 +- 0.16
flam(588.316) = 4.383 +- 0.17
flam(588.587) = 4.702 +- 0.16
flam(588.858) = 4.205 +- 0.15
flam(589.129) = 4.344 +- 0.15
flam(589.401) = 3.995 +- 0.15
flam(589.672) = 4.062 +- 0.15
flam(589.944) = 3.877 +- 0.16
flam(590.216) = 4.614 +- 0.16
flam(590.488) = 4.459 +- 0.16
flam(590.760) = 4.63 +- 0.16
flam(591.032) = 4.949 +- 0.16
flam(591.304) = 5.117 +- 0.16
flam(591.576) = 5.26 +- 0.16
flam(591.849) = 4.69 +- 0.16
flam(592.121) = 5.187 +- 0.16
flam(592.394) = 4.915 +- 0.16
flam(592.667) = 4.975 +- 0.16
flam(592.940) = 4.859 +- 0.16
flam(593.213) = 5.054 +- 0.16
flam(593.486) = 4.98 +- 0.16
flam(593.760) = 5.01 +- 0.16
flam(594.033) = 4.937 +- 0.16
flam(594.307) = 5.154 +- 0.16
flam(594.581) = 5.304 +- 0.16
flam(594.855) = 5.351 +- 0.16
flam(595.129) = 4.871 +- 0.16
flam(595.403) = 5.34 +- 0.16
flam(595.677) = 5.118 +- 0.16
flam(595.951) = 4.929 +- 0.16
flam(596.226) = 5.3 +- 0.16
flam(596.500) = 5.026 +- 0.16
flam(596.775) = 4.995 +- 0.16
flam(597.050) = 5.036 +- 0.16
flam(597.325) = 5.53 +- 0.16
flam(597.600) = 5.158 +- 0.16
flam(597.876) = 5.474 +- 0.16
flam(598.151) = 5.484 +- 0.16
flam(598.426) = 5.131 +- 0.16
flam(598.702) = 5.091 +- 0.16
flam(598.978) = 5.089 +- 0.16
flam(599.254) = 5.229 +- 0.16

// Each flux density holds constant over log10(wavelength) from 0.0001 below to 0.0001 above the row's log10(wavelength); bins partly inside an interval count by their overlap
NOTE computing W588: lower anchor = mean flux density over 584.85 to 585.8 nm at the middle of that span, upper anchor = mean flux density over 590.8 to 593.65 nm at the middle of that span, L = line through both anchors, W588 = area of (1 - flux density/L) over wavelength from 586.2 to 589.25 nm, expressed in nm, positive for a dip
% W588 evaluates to 0.18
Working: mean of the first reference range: 5.21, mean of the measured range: 4.83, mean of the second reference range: 4.99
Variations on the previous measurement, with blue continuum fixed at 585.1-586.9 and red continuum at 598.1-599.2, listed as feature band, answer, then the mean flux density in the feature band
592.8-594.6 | 0.05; 5.02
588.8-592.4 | 0.41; 4.59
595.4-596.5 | 0.01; 5.14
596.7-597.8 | -0.01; 5.2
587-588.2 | 0.05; 4.97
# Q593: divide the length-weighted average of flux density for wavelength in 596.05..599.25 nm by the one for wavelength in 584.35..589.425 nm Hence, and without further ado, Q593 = 1.05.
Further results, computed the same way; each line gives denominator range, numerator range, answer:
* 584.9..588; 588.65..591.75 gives 0.88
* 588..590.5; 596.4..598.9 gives 1.21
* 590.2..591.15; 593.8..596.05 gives 1.10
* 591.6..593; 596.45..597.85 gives 1.05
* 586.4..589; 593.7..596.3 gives 1.06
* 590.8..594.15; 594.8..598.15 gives 1.04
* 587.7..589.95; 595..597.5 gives 1.18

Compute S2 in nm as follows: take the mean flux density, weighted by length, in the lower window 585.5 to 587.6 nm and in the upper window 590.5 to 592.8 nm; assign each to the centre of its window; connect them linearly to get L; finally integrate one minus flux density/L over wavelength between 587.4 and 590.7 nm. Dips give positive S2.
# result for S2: 0.42 nm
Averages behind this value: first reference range 5.18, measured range 4.42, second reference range 4.94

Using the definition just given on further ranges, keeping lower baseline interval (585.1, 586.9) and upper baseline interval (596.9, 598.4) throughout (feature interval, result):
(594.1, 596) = 0.049 nm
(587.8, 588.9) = 0.141 nm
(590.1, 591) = 0.108 nm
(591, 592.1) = 0.047 nm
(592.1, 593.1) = 0.057 nm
